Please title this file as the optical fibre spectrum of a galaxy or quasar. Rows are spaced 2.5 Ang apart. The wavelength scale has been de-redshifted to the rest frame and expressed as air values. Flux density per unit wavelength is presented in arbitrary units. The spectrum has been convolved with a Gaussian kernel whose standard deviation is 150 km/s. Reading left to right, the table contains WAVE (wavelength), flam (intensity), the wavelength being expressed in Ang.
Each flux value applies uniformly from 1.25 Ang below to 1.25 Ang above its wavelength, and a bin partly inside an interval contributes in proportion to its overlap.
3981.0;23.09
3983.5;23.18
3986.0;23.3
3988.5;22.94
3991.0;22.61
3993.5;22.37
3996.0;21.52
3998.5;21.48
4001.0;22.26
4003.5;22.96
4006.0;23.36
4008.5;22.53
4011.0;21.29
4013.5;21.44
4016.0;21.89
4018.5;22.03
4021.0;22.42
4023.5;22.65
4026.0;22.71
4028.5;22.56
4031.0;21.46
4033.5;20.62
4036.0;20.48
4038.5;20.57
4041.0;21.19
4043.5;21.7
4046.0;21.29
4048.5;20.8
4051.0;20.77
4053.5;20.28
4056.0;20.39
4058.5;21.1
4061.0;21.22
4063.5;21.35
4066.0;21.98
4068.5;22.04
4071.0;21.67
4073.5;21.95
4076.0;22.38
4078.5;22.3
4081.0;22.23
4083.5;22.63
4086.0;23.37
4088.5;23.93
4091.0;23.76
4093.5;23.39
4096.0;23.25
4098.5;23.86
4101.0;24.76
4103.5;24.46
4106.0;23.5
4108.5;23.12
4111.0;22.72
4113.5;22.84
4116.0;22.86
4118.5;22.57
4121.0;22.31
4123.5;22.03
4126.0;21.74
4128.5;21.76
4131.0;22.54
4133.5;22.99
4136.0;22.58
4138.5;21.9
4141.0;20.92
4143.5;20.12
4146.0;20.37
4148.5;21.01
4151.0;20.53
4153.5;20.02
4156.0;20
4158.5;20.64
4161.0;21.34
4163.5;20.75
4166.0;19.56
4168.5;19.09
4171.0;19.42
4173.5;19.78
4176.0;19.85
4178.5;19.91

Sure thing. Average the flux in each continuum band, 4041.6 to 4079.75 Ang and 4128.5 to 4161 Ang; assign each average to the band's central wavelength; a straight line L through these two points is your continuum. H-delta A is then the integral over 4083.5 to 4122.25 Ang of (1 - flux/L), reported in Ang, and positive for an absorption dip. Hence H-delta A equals -3.8 Ang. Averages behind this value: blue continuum 21.4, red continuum 21.2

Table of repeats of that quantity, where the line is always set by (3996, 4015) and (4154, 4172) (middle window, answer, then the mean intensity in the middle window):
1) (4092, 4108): -2.22 Ang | 23.8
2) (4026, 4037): 0.18 Ang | 21.5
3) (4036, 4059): 0.78 Ang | 20.9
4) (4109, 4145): -2.73 Ang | 22.1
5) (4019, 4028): -0.26 Ang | 22.5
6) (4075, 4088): -0.92 Ang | 22.7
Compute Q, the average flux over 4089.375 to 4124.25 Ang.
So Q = 23.3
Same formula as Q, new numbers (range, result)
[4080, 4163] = 22.3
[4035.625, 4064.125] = 20.9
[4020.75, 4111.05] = 22.2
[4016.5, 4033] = 22.2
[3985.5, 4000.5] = 22.3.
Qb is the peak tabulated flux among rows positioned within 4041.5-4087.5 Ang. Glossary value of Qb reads 23.37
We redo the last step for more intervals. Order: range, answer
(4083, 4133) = 24.76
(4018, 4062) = 22.71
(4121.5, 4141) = 22.99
